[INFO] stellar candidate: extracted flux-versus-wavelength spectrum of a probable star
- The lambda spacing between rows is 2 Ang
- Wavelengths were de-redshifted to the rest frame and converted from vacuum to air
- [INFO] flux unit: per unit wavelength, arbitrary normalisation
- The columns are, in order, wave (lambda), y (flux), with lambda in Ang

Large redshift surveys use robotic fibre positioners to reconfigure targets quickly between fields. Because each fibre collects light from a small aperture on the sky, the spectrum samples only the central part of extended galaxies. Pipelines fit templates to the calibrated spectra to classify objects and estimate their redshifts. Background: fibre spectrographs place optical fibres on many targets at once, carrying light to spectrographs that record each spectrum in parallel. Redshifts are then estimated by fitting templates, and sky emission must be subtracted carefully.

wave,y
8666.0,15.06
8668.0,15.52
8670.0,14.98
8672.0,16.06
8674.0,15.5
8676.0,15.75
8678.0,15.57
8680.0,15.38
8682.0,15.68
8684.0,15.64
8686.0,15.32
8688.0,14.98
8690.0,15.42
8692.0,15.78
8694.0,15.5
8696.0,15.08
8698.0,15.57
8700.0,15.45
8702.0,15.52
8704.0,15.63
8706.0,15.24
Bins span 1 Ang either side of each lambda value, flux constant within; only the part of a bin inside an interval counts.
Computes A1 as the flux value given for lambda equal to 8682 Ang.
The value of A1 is 15.68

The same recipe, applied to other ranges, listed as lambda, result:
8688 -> 14.98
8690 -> 15.42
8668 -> 15.52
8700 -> 15.45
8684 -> 15.64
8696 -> 15.08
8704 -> 15.63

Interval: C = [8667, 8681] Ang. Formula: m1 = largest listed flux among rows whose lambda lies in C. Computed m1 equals 16.06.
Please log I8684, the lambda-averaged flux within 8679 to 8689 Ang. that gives 15.4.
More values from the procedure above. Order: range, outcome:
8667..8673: 15.5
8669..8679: 15.6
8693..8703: 15.4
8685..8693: 15.4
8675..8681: 15.6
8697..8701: 15.5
